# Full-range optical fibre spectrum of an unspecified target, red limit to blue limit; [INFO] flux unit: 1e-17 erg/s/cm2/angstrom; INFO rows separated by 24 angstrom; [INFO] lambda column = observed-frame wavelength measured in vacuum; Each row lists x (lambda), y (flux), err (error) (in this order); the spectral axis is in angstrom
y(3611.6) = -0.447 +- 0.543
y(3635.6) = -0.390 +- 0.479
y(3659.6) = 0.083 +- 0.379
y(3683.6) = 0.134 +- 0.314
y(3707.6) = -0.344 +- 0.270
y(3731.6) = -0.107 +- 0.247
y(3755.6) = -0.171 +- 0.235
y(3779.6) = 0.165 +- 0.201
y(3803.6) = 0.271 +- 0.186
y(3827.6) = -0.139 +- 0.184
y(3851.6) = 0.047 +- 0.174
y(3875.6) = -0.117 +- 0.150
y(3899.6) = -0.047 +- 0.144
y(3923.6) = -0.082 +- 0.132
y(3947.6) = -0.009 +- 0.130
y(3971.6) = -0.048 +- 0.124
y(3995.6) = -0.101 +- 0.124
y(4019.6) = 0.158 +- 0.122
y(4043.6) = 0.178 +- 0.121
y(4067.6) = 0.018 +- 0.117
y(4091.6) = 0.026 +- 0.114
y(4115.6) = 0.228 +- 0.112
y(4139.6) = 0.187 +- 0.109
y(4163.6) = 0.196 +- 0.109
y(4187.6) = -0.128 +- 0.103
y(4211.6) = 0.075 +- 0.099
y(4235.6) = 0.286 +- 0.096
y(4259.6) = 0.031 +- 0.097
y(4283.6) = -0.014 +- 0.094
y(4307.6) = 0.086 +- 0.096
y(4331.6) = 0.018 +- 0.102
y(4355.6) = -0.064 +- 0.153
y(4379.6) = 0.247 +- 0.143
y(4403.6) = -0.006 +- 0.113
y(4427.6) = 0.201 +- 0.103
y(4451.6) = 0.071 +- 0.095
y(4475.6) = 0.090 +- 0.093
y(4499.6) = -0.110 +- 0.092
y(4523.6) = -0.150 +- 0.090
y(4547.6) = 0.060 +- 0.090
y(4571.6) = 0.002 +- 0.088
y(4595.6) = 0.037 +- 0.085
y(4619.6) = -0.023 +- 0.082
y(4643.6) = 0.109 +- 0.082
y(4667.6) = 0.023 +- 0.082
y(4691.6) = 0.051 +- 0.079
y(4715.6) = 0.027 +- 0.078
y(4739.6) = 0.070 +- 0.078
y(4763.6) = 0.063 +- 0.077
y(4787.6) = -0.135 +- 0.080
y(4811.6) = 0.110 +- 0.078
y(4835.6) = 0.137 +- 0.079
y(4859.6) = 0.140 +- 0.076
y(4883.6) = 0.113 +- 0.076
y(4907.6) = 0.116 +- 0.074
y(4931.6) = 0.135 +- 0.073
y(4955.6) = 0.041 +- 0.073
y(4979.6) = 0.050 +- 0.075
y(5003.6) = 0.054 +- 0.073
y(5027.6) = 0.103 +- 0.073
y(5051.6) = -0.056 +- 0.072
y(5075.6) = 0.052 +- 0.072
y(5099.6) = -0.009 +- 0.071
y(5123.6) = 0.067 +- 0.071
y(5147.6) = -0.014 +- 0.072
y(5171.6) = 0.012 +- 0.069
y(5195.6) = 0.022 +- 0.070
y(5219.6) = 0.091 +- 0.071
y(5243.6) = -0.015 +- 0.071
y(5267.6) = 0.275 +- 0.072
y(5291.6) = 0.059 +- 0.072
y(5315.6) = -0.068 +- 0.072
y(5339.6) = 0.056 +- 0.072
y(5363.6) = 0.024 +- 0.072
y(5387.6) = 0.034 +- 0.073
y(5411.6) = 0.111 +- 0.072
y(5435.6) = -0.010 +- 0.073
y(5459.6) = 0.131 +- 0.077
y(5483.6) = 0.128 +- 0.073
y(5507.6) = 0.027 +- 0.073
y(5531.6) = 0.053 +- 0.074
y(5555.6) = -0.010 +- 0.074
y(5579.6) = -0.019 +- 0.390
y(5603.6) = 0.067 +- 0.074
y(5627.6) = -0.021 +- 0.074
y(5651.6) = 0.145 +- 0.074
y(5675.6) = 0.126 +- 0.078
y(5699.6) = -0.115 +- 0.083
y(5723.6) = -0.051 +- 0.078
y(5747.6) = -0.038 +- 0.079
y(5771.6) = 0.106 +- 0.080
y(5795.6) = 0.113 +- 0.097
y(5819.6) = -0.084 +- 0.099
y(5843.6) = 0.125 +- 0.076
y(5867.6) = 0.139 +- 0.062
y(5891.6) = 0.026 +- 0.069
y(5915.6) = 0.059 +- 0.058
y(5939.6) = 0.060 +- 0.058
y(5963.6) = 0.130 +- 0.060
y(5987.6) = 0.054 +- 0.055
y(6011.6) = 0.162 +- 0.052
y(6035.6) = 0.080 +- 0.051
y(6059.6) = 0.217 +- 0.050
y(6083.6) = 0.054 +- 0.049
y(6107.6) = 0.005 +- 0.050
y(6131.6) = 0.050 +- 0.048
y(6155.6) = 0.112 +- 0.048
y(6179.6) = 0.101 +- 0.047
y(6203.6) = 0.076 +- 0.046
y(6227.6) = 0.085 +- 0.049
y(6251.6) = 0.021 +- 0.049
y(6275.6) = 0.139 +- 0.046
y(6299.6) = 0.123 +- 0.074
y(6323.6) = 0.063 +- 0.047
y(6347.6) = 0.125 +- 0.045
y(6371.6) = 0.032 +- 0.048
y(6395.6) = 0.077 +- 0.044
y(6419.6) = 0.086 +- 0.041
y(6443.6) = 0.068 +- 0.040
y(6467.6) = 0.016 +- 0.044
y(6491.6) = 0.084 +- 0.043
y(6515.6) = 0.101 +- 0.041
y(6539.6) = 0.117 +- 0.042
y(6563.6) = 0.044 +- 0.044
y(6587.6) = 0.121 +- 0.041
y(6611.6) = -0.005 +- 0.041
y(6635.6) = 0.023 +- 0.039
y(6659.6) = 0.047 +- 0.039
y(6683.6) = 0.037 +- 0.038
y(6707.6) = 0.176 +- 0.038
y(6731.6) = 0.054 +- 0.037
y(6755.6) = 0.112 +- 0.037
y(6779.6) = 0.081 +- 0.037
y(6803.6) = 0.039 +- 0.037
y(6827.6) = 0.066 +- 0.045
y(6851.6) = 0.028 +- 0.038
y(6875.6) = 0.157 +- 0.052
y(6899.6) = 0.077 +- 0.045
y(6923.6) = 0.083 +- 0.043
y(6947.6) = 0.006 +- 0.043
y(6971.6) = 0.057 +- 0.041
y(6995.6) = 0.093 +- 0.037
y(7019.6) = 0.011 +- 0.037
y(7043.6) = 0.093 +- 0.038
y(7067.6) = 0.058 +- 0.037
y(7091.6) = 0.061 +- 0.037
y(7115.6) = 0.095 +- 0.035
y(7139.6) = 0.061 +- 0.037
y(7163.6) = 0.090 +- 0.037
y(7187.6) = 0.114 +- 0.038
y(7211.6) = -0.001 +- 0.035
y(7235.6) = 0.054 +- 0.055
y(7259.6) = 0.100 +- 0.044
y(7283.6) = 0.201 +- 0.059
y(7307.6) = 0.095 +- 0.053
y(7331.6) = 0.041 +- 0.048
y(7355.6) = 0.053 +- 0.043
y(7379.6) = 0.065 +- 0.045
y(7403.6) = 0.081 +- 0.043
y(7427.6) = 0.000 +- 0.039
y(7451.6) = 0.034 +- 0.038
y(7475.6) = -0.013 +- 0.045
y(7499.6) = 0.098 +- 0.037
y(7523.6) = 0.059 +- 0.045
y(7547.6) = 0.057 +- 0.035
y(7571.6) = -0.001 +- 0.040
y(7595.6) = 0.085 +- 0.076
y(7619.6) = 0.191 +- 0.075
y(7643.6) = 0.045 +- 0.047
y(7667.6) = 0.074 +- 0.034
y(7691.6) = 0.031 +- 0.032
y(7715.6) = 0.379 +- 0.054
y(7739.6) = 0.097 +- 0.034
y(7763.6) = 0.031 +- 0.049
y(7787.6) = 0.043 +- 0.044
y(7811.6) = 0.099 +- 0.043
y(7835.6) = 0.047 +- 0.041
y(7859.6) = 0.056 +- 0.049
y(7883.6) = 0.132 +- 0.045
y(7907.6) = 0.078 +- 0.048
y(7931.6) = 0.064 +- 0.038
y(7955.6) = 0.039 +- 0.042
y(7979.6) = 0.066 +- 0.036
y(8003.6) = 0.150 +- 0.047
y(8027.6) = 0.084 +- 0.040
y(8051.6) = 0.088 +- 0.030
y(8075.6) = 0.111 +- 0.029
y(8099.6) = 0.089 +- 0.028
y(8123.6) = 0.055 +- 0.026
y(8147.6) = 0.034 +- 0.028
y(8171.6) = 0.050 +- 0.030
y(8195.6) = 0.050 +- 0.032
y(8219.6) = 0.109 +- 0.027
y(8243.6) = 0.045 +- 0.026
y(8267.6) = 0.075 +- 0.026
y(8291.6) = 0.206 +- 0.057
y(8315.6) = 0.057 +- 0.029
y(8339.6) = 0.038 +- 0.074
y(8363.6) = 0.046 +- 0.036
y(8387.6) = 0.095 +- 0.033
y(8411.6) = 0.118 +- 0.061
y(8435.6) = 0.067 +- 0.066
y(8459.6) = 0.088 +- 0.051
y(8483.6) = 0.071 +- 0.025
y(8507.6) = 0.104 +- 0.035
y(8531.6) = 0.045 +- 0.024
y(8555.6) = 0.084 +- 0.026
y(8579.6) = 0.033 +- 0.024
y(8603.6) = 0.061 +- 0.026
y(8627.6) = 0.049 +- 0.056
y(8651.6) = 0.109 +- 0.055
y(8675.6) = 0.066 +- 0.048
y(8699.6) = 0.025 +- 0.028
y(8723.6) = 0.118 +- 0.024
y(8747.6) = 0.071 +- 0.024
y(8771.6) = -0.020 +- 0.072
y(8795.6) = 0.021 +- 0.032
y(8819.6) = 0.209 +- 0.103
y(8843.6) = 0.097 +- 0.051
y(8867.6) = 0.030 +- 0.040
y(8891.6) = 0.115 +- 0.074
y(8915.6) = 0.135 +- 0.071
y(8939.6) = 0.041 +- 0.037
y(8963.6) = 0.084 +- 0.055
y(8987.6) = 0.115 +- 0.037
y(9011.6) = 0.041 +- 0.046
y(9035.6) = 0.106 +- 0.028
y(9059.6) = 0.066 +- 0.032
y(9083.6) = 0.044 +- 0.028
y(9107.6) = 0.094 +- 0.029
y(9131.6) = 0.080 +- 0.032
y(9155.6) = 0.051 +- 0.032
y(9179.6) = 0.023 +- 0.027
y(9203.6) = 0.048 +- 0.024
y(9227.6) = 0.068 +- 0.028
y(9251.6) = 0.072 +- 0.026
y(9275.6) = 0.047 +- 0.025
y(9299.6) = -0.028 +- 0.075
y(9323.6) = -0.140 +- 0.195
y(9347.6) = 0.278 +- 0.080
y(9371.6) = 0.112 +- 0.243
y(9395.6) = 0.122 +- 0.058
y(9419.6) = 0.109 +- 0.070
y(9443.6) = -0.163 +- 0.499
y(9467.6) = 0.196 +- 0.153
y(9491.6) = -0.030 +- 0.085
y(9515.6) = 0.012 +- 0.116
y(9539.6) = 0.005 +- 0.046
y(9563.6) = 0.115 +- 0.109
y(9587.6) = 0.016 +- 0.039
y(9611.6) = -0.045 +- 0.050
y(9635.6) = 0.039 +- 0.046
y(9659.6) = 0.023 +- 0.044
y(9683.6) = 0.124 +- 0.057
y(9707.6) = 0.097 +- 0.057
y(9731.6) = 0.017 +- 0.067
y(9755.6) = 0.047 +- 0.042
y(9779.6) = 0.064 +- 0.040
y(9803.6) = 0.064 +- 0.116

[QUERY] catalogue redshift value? 1.07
